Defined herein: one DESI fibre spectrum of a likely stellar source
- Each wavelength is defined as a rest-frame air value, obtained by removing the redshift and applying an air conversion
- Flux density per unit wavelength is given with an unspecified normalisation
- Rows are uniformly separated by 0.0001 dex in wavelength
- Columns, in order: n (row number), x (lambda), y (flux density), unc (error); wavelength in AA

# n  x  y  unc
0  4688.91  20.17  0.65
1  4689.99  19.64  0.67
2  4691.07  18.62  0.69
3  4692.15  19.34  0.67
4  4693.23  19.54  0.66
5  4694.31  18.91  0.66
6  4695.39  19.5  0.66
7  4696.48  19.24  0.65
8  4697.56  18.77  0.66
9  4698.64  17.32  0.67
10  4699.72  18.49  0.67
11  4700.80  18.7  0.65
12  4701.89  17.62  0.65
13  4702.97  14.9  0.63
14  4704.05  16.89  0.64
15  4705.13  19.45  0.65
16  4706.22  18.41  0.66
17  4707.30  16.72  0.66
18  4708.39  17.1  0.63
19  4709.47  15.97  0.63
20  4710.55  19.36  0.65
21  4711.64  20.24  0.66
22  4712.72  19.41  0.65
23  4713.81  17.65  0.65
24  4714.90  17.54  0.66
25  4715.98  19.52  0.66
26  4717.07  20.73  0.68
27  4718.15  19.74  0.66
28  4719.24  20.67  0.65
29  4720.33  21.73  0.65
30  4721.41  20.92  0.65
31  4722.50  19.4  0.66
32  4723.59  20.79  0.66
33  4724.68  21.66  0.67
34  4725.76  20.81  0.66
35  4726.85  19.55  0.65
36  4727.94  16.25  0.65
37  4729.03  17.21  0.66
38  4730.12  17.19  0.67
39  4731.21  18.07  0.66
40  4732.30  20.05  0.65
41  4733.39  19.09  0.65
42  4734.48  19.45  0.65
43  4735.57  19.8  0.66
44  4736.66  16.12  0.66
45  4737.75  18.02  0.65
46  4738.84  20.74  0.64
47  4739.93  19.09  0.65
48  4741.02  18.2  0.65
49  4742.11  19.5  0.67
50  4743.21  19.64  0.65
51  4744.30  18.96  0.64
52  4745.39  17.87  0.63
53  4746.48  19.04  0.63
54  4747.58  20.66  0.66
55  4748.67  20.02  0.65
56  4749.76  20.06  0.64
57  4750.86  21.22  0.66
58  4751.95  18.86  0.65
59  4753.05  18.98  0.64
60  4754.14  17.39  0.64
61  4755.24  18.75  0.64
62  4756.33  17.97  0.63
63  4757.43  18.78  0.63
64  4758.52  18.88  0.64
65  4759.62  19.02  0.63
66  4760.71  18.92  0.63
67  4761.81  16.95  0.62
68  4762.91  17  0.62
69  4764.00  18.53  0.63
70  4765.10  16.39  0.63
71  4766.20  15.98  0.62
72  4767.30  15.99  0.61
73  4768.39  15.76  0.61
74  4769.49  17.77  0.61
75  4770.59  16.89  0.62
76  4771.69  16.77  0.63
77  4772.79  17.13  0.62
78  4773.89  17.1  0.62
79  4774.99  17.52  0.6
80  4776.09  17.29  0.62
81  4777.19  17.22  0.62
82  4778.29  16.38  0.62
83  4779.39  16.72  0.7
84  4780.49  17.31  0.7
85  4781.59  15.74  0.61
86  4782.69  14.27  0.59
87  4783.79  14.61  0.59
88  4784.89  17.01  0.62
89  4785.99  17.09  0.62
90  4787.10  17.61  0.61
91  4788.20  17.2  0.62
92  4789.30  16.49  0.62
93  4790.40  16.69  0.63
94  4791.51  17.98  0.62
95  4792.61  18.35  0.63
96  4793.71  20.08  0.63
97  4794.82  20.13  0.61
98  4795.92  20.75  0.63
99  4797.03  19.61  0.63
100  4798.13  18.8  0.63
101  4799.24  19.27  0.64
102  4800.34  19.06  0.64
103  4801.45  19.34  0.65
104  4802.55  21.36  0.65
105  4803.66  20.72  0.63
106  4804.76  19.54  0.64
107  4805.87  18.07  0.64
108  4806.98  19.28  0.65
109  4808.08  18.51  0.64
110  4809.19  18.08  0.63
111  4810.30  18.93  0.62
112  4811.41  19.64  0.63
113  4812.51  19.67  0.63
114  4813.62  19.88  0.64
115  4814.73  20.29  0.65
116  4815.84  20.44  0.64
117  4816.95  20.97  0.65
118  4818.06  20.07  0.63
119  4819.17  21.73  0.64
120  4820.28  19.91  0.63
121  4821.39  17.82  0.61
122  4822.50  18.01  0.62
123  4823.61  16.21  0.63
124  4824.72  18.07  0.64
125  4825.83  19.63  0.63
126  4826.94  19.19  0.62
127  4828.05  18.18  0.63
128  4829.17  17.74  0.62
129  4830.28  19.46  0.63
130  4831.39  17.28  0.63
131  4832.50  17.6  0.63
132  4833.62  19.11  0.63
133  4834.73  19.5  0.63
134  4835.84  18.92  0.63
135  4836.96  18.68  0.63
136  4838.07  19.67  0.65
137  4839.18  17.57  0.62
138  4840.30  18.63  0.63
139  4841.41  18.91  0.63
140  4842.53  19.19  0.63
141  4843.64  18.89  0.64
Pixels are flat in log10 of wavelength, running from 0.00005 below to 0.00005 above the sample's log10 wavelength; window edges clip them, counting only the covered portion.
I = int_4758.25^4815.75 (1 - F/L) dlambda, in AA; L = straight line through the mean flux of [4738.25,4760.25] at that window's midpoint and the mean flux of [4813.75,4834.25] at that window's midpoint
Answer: 3.2 AA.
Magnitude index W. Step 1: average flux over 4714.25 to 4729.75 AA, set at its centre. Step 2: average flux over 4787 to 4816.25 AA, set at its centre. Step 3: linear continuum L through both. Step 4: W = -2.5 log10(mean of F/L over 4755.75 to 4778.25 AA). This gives 0.12 mag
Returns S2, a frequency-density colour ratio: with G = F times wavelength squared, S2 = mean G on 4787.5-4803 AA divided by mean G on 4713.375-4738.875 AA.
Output 1.01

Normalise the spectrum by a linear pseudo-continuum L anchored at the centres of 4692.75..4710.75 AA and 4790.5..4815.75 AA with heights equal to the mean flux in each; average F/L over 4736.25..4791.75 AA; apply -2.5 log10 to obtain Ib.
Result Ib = 0.06 mag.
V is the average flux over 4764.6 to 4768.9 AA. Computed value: 16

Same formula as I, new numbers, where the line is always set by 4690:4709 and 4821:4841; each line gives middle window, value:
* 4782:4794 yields 0.9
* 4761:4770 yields 0.7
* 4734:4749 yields -0.6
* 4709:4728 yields -1.4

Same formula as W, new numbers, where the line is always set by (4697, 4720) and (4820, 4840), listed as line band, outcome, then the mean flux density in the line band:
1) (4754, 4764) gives 0.01 mag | 18.2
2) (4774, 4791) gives 0.11 mag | 16.6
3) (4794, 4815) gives -0.06 mag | 19.5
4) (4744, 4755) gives -0.05 mag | 19.3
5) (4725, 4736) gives -0.02 mag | 18.8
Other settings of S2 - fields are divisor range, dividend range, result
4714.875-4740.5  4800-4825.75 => 1.04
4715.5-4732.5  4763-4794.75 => 0.89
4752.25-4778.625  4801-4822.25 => 1.15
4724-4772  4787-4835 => 1.06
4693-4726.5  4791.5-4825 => 1.07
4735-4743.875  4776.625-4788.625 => 0.89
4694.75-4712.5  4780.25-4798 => 1.01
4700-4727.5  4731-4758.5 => 1.02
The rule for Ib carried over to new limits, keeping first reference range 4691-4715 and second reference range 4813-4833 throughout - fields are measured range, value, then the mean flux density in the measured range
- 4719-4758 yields -0.04 mag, 19.2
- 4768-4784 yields 0.13 mag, 16.6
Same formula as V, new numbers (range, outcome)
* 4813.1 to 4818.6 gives 20.3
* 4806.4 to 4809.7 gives 18.6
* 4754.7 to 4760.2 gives 18.7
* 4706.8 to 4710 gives 16.6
